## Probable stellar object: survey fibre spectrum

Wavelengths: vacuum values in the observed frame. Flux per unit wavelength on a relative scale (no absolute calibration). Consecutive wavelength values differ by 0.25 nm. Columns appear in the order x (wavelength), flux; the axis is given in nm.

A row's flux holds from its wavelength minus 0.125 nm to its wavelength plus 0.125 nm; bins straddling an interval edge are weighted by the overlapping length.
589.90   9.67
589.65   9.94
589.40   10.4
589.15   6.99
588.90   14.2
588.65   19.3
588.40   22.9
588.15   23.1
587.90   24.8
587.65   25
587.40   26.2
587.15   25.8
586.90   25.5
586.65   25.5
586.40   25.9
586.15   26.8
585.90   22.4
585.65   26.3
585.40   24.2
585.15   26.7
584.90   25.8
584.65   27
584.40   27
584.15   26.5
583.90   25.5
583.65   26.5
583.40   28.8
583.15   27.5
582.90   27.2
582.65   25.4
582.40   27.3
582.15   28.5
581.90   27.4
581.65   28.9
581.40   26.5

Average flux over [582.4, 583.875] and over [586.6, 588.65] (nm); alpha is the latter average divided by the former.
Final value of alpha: 0.91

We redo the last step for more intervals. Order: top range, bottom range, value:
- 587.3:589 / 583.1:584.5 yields 0.83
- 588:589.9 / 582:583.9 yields 0.55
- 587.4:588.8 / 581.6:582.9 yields 0.85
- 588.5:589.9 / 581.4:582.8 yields 0.44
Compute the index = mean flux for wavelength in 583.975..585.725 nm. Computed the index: 26.2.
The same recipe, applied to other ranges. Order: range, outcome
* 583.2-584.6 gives 26.9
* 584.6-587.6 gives 25.6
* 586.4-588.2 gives 25.3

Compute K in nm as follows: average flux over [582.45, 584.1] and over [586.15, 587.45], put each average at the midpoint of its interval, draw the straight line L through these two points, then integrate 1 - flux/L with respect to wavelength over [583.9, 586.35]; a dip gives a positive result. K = 0.04 nm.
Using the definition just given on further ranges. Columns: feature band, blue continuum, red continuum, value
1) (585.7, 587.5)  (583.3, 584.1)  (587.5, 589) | -0.14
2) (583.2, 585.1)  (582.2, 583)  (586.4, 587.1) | -0.03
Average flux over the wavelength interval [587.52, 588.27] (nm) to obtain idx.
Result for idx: 24.3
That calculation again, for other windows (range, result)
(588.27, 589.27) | 15.9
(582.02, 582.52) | 27.9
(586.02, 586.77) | 26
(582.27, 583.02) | 26.6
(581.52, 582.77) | 27.5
